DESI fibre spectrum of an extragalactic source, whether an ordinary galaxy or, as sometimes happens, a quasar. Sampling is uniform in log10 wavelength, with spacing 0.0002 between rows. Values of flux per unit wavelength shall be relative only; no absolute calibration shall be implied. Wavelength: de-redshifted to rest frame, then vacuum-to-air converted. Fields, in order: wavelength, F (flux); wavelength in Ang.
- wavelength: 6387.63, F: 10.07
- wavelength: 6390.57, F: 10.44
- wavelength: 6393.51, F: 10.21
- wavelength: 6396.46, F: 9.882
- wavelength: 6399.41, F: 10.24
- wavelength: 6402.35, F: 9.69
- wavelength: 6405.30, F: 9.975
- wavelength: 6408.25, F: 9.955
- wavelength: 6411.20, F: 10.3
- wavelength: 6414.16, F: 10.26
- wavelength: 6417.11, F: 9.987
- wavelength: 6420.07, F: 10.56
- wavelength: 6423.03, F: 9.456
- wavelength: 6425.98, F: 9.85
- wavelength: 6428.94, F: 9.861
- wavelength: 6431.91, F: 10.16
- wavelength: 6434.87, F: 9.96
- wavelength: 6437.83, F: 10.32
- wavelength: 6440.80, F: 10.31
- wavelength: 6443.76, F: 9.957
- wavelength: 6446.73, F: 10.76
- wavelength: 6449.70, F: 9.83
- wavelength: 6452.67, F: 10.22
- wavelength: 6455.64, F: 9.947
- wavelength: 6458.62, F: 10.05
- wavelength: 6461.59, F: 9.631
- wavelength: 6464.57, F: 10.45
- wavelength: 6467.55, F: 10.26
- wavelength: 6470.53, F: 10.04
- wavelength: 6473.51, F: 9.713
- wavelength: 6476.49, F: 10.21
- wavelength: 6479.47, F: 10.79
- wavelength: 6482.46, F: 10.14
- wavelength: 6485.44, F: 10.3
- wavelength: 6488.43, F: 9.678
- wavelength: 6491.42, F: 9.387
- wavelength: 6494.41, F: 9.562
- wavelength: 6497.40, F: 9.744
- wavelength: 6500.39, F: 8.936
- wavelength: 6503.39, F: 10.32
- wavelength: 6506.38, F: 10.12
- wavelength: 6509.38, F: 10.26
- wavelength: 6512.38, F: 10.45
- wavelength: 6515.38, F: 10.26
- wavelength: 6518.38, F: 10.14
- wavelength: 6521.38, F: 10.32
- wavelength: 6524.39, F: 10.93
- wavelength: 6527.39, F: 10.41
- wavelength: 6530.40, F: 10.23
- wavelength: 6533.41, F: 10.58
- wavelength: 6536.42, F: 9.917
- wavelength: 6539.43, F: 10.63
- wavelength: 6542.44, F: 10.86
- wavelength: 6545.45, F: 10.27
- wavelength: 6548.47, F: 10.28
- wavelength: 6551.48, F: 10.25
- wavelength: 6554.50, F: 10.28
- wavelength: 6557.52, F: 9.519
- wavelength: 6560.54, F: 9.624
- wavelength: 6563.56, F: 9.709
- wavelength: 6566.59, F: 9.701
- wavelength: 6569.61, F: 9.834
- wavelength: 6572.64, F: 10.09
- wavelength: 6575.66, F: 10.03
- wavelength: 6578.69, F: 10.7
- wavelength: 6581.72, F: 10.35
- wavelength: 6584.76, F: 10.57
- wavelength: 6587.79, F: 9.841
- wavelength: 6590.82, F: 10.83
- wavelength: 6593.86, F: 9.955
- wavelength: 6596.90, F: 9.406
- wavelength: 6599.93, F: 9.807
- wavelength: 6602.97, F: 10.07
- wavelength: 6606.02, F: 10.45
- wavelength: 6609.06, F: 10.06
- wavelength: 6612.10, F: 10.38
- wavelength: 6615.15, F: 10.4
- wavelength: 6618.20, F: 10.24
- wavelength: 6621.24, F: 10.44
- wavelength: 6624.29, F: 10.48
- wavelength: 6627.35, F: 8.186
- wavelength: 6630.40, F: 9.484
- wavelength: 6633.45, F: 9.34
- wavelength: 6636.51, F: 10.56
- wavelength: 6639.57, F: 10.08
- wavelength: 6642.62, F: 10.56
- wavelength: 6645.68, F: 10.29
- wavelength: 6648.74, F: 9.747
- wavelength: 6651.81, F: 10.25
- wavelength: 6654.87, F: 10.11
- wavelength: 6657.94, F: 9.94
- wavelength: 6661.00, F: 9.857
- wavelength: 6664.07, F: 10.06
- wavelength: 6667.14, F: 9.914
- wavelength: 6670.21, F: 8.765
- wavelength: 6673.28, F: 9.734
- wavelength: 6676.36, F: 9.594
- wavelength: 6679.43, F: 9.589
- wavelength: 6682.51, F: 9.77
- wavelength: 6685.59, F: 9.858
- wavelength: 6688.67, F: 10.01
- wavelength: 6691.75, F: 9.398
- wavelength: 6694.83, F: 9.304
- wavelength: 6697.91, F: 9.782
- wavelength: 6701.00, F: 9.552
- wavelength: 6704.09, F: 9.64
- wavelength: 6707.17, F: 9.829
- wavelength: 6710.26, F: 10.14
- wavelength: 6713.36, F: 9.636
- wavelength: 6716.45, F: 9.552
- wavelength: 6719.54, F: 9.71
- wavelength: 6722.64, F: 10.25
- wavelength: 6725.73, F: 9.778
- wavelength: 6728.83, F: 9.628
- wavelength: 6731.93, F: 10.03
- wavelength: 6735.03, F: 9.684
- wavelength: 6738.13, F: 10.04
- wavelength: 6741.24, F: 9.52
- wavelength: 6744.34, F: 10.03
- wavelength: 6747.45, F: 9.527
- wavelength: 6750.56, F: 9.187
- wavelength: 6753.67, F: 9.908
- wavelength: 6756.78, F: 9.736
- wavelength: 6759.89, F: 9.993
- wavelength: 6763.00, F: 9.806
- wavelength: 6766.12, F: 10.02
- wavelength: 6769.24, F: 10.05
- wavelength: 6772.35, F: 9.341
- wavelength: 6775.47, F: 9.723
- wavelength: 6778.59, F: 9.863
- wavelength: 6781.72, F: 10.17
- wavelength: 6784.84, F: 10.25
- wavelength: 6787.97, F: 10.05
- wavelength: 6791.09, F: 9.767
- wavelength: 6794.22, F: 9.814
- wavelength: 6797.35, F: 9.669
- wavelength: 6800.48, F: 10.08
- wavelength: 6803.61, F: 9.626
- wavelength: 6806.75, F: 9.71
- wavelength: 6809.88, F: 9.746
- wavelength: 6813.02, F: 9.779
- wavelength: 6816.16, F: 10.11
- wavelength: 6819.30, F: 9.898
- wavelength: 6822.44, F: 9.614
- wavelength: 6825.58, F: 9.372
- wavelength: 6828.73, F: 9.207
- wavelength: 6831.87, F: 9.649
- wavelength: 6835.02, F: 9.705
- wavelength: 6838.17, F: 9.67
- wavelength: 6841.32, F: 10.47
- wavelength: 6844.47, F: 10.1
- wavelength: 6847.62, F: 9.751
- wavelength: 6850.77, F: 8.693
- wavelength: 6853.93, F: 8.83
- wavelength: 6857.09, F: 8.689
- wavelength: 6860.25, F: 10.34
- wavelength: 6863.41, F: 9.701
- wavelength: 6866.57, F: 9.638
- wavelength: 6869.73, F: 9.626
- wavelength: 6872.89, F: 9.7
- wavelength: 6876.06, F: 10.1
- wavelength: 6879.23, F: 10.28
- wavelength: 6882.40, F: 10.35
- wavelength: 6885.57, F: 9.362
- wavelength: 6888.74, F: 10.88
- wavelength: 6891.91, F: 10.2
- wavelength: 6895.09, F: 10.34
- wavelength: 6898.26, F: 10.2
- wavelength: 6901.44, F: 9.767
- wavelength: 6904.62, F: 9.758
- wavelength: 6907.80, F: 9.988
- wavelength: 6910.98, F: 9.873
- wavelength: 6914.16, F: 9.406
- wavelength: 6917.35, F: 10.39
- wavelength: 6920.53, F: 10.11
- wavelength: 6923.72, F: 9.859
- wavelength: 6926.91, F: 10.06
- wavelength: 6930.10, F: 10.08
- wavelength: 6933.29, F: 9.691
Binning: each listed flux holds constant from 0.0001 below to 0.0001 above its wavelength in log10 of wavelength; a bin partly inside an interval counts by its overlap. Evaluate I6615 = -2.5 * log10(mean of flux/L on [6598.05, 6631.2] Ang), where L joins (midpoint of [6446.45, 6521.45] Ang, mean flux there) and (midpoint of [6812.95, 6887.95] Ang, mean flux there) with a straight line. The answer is -0.01 mag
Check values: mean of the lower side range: 10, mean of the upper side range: 9.7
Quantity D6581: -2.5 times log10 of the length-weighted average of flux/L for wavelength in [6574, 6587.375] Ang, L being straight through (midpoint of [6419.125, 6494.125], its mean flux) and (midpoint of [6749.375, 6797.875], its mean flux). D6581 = -0.04 mag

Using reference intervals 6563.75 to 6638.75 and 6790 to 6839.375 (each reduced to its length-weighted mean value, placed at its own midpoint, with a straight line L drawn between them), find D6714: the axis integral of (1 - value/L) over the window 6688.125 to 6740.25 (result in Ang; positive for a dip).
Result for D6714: 0.6 Ang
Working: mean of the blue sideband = 10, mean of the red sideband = 9.71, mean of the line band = 9.76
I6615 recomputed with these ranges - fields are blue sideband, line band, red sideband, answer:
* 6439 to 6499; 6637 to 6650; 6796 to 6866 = -0.04 mag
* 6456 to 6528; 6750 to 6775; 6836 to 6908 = 0.01 mag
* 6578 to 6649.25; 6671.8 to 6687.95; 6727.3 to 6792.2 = 0.03 mag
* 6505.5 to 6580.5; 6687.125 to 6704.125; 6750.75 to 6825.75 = 0.04 mag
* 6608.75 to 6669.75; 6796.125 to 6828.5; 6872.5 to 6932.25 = 0.03 mag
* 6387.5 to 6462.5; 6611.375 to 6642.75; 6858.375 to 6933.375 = 0.01 mag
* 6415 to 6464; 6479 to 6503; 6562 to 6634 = 0.03 mag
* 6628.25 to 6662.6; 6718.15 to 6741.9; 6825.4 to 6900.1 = 0.01 mag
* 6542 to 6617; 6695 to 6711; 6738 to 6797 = 0.02 mag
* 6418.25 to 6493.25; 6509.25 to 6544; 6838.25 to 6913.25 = -0.04 mag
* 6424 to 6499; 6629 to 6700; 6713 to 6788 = 0.01 mag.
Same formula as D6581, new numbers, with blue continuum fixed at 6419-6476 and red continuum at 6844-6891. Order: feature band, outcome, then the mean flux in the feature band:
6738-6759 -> 0.02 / 9.69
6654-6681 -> 0.02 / 9.72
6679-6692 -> 0.01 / 9.77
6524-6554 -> -0.04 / 10.4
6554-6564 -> 0.03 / 9.74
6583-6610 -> -0.02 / 10.1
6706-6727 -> 0.00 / 9.84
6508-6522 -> -0.03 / 10.3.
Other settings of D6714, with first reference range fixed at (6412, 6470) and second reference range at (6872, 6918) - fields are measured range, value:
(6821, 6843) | 0.8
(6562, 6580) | 0.1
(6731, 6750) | 0.6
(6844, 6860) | 1.3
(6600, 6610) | -0.1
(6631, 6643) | 0.0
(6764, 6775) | 0.3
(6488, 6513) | 0.7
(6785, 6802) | 0.2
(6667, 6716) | 2.0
